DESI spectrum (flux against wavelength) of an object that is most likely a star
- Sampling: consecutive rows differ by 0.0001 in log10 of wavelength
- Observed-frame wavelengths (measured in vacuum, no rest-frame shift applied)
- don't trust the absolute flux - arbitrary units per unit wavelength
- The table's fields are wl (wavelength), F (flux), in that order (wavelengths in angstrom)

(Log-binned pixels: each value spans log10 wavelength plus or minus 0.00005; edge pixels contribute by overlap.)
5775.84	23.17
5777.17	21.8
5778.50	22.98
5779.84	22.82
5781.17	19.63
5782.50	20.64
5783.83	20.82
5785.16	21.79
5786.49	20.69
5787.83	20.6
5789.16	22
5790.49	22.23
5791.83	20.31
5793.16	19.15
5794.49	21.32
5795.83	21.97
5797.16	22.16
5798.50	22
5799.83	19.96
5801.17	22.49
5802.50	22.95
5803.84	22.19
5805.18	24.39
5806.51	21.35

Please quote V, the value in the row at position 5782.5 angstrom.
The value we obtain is 20.64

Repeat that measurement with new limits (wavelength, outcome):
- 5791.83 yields 20.31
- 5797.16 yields 22.16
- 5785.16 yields 21.79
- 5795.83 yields 21.97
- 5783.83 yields 20.82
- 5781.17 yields 19.63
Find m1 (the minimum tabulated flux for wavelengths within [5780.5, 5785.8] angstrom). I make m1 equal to 19.63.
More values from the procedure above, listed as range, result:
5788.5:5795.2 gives 19.15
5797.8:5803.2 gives 19.96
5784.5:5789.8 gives 20.6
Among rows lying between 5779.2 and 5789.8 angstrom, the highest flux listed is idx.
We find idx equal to 22.82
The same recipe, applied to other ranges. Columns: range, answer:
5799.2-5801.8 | 22.49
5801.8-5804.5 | 22.95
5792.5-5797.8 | 22.16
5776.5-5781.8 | 22.98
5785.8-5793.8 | 22.23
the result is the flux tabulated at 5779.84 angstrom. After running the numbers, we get 22.82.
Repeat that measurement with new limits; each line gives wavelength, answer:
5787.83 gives 20.6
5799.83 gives 19.96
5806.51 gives 21.35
